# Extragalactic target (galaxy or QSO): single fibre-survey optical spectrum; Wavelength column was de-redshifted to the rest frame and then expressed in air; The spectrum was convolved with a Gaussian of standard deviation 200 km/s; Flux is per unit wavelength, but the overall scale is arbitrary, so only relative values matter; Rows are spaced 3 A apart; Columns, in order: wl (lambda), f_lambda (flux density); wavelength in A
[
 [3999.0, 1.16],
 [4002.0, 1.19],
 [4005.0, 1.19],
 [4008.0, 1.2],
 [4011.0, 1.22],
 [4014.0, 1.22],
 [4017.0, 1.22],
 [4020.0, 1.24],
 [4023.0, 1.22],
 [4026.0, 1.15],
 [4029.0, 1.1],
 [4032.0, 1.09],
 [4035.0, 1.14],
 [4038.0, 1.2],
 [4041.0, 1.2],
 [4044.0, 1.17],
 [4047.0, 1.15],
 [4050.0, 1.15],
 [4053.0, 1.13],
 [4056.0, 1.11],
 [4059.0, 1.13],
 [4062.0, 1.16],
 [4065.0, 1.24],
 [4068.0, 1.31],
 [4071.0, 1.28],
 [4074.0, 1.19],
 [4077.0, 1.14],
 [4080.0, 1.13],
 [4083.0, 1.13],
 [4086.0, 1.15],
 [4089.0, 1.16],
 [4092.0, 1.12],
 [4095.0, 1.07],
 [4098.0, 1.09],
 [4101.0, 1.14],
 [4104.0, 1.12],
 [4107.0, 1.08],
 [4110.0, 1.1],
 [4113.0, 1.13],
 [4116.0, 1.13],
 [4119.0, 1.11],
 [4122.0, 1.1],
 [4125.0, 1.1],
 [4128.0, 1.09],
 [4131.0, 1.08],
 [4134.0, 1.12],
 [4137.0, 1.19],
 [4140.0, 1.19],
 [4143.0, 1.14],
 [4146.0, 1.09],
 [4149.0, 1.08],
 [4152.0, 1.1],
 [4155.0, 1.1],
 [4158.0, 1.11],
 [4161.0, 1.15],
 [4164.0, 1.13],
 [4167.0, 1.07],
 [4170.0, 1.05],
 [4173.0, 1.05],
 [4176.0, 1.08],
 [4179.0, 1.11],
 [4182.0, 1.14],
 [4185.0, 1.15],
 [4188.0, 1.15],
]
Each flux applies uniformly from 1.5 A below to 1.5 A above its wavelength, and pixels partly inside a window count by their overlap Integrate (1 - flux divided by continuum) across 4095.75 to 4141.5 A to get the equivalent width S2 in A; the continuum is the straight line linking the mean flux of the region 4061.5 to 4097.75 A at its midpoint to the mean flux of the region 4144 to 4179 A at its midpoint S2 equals 0.66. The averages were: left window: 1.17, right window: 1.09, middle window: 1.12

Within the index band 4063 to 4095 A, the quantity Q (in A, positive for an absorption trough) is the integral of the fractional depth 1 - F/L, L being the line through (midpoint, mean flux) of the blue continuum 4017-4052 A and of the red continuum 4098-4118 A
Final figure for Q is -1.2 A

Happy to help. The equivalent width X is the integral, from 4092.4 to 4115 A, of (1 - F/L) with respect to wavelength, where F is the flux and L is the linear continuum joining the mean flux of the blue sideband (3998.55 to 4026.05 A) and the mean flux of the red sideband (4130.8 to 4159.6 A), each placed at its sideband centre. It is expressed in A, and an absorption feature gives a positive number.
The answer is 0.8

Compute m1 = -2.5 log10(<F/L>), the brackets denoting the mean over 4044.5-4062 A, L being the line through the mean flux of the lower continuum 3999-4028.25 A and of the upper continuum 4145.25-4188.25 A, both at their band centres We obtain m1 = 0.03 mag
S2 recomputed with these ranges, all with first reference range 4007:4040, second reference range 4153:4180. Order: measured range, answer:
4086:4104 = 0.30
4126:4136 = 0.13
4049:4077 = -0.71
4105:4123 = 0.28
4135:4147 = -0.47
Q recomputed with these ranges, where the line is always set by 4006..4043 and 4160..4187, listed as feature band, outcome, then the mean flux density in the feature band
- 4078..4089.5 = 0.1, 1.14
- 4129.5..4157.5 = 0.0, 1.12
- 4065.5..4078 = -0.8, 1.23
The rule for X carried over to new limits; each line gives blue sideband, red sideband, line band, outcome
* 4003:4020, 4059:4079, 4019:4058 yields 1.8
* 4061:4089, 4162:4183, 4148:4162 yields 0.0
